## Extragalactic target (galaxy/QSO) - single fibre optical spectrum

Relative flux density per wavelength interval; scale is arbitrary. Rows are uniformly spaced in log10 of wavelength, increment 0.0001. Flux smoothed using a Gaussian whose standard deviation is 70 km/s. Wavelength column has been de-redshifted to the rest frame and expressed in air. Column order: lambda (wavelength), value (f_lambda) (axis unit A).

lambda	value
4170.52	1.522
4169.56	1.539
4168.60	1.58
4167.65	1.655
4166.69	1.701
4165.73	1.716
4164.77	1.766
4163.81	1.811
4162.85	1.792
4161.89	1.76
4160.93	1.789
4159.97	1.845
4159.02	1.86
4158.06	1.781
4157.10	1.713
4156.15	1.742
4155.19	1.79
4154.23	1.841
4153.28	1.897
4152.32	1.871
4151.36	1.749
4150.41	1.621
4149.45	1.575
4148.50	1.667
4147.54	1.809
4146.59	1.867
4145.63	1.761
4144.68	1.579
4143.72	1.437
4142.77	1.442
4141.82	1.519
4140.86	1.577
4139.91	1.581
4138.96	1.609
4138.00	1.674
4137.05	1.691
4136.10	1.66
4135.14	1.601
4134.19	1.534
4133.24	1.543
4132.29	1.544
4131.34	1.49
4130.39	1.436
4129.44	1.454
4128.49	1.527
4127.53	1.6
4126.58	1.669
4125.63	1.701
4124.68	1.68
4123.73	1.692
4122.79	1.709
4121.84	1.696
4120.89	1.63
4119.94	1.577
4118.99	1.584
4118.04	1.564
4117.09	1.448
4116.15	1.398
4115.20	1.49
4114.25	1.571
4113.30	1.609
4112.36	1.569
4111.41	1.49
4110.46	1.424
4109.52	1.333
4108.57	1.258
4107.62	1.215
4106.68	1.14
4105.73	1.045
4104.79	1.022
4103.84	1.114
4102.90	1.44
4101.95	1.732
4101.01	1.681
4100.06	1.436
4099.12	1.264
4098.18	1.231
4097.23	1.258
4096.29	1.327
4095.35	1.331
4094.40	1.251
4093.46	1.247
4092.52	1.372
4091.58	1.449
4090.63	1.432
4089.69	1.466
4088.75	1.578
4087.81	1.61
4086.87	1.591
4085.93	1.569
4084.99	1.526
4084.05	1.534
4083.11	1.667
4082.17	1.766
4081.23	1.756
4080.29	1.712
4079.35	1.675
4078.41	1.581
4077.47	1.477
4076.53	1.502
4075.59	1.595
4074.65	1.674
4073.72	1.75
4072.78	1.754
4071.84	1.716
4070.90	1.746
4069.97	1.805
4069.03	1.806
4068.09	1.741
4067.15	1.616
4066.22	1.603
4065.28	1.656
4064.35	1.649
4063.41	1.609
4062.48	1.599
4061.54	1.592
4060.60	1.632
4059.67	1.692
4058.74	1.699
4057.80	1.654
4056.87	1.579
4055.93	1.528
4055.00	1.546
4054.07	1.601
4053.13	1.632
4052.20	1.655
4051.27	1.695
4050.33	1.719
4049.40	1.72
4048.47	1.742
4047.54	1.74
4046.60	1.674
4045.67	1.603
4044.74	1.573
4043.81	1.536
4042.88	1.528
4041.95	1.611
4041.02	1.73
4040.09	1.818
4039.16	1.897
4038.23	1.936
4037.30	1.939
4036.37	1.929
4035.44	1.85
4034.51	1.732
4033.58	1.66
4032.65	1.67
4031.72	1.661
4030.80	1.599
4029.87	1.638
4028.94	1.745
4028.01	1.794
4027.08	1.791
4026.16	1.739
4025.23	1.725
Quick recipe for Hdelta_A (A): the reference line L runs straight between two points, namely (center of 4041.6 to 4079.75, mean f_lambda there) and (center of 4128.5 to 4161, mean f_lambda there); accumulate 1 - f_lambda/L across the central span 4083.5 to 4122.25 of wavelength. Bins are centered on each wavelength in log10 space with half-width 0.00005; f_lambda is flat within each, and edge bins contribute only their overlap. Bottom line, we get 5.3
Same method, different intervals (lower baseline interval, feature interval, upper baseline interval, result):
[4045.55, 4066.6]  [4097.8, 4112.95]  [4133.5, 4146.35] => 2.6 A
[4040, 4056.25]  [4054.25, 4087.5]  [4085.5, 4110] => -2.9 A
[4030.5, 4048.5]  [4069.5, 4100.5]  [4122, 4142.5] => 2.4 A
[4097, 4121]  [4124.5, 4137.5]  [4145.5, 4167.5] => -0.1 A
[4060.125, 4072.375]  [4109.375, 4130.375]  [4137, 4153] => 1.2 A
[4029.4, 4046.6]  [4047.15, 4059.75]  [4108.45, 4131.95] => 0.2 A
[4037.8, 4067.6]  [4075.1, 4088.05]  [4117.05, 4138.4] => 0.2 A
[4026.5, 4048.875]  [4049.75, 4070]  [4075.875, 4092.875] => 0.0 A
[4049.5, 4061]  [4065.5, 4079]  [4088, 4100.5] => -1.3 A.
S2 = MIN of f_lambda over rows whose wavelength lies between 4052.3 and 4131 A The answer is 1.022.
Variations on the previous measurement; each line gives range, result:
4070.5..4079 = 1.477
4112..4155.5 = 1.398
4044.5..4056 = 1.528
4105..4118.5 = 1.045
